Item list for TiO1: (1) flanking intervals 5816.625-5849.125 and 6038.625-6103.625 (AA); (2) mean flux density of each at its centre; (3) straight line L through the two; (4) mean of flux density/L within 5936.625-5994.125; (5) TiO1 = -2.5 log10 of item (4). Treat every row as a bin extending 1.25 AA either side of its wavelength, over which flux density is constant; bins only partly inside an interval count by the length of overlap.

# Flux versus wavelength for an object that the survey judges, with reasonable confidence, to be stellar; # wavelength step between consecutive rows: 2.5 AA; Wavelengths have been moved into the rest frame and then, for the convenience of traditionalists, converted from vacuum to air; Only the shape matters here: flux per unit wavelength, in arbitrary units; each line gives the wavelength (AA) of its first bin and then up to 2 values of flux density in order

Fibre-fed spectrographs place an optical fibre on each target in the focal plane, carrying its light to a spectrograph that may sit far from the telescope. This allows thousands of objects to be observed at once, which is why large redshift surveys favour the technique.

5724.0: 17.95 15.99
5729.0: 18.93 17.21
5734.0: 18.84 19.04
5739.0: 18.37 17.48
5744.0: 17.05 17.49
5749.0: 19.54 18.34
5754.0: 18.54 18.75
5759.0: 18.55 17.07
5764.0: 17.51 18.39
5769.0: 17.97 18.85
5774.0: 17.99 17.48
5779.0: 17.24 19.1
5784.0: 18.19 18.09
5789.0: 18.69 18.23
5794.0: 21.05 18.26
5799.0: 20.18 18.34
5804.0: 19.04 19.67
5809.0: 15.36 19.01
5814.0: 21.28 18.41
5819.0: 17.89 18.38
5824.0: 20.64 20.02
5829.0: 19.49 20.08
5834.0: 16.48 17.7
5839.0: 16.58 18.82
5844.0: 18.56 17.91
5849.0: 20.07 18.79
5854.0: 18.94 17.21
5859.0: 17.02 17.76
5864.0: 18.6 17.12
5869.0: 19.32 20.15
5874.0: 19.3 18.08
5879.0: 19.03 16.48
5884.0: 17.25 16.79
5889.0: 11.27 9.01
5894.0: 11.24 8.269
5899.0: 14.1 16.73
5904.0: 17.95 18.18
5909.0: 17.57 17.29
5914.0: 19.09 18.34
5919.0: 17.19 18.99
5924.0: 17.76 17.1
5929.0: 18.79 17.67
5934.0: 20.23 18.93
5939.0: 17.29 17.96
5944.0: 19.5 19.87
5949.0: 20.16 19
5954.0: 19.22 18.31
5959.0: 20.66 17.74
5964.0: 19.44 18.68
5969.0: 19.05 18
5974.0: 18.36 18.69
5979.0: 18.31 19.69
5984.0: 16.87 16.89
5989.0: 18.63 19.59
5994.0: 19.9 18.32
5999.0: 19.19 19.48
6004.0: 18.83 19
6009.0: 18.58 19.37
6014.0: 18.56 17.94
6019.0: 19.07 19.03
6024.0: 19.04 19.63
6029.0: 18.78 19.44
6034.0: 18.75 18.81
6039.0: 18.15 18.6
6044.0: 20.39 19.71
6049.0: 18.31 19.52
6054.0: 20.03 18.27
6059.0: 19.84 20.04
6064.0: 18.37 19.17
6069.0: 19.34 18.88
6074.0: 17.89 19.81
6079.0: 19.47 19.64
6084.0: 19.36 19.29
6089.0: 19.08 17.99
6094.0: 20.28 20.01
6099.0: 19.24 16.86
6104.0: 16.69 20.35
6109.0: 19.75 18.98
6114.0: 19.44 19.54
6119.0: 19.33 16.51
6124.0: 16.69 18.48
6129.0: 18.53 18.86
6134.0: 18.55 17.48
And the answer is 0.01 mag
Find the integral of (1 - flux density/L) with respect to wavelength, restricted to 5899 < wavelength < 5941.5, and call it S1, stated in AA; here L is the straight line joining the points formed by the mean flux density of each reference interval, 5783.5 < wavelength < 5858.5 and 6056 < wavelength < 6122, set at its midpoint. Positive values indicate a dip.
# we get 1.99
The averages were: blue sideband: 18.7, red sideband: 19.1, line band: 17.9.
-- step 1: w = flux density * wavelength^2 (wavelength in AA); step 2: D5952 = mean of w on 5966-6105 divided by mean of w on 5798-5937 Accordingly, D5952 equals 1.1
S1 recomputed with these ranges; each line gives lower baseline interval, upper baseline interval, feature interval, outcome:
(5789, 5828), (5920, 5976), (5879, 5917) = 7.0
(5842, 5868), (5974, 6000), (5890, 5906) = 4.6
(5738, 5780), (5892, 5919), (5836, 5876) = -4.5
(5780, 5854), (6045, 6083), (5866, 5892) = 2.7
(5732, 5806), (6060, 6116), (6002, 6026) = 0.1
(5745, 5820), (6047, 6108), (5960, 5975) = 0.2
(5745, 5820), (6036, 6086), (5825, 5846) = 0.2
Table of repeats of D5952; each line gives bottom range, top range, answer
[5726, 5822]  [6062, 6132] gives 1.14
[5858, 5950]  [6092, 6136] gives 1.16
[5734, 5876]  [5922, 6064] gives 1.09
